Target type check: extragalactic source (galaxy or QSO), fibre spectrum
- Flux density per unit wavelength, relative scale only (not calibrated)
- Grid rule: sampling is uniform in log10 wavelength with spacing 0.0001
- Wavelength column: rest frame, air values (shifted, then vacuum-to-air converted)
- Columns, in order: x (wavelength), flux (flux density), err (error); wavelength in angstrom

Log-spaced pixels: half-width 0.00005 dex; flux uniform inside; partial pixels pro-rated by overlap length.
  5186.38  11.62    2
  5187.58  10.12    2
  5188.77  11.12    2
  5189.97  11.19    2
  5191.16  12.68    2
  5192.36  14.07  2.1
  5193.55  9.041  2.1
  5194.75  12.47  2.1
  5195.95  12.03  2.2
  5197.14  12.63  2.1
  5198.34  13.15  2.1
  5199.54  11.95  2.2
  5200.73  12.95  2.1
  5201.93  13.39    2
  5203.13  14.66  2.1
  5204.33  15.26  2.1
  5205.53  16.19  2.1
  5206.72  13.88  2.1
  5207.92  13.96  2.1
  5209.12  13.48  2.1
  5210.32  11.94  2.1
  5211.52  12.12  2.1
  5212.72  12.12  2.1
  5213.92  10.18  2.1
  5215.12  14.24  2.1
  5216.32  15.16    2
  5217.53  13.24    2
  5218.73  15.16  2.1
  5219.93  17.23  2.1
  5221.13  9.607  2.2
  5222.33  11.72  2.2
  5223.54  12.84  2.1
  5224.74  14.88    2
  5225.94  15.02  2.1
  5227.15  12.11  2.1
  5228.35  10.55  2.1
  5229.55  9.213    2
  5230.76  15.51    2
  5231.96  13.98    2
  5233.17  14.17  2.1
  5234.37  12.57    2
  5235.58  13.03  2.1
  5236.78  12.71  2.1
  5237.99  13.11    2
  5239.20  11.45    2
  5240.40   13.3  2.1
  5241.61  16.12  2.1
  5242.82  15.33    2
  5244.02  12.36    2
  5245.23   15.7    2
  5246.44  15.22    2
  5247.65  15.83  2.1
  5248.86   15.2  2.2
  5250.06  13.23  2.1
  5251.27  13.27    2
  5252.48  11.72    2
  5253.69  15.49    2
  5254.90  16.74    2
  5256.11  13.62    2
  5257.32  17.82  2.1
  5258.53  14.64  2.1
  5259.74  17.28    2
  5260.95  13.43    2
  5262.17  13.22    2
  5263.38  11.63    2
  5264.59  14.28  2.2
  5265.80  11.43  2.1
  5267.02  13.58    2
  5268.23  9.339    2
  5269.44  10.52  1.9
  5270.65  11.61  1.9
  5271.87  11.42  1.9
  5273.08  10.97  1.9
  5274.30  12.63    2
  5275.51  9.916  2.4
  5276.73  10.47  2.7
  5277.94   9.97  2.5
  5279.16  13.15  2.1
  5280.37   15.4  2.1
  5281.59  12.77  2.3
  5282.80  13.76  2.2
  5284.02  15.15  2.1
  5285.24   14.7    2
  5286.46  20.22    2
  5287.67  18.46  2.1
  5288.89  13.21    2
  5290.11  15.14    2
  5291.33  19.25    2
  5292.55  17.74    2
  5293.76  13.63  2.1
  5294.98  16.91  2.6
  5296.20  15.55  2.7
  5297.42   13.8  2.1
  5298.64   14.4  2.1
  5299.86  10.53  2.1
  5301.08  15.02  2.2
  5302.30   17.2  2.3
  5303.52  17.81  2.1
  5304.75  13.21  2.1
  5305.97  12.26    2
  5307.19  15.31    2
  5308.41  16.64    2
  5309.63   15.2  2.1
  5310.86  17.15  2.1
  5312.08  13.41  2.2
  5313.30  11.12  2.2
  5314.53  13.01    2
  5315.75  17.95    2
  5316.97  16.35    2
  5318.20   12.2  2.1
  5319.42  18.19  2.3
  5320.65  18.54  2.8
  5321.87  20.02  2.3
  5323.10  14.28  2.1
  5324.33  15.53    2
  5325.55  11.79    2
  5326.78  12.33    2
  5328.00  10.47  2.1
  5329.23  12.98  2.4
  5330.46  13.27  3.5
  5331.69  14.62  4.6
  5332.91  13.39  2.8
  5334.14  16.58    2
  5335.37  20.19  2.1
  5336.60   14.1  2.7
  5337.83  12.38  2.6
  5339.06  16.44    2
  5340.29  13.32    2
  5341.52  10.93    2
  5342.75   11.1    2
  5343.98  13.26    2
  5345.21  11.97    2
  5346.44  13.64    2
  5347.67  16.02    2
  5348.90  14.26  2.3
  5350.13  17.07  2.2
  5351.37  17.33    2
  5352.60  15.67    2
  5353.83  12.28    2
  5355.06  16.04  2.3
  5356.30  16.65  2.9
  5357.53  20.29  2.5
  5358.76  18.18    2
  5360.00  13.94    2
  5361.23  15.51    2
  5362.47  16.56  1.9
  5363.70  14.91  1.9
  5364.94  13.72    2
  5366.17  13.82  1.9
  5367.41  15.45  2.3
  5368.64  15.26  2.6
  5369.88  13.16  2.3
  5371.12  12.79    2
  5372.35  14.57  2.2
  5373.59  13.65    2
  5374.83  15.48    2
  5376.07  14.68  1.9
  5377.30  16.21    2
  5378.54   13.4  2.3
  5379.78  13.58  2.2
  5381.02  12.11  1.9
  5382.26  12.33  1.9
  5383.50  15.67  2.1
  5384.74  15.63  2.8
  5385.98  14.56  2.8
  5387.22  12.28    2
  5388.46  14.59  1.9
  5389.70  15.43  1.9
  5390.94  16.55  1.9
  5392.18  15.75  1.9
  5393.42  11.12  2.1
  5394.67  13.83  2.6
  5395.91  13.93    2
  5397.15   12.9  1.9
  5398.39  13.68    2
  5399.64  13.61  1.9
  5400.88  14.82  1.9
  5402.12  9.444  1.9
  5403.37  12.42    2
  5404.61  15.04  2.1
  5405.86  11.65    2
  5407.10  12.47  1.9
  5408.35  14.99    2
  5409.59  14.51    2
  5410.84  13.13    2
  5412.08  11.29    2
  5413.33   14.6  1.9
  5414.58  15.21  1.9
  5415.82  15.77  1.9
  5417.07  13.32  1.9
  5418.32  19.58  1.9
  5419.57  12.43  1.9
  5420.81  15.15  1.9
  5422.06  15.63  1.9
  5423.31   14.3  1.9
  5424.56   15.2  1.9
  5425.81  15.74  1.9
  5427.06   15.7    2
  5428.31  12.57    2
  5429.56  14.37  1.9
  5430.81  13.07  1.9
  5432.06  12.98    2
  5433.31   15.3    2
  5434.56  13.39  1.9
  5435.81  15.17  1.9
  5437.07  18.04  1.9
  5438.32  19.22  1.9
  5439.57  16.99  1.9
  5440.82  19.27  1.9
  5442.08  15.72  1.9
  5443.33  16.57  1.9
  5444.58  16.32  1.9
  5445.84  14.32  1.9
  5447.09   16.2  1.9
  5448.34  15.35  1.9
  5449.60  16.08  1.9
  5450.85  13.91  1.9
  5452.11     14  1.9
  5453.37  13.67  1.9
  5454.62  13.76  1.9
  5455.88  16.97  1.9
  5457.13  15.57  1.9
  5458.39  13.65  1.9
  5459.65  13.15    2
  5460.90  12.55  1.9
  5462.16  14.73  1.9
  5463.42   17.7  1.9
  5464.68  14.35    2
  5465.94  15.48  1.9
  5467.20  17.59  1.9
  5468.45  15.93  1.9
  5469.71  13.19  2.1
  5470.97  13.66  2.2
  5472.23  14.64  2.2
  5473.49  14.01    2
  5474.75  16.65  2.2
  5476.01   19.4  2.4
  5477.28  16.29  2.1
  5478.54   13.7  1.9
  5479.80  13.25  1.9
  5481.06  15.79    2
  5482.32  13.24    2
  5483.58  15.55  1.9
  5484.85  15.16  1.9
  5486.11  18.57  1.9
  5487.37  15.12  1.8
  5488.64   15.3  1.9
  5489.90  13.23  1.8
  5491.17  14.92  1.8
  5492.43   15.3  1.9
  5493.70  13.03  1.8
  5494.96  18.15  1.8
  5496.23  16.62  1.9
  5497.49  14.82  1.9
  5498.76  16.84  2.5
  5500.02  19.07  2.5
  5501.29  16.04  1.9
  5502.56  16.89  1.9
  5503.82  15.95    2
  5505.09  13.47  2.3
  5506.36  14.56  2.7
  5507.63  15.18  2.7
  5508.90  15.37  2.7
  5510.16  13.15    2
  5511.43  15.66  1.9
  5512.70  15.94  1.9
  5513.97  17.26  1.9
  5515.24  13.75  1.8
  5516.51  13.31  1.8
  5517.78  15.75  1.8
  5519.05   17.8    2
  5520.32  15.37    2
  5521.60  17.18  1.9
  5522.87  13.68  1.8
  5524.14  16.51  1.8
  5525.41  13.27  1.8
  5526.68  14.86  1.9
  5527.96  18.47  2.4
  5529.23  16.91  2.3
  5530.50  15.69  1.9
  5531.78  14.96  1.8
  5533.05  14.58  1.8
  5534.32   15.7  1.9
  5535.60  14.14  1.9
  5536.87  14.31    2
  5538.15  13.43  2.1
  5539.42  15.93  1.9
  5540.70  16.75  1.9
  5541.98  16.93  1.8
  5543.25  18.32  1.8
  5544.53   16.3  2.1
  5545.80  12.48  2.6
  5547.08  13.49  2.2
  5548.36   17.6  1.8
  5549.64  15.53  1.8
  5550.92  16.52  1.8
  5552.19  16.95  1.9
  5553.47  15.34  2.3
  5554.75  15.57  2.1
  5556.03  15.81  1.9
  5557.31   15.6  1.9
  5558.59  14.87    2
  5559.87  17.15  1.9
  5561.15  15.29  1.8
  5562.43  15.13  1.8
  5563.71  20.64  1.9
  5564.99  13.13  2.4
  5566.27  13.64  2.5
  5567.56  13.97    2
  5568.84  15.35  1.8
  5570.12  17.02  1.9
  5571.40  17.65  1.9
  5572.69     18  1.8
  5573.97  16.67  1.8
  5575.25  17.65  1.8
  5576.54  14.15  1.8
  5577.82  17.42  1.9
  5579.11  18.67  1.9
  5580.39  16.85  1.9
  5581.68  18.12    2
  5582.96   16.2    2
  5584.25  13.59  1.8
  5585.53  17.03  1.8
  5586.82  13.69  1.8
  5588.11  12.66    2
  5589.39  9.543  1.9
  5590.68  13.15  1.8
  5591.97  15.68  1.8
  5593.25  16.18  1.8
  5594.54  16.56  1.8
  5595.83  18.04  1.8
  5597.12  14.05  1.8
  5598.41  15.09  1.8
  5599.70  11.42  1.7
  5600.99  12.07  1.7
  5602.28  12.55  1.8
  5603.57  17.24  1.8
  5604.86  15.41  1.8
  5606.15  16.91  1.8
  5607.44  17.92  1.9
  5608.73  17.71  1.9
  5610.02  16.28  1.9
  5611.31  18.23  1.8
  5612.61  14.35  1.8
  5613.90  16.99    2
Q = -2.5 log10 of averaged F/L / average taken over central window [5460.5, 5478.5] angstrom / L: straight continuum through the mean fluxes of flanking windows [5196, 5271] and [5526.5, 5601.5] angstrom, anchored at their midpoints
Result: -0.03 mag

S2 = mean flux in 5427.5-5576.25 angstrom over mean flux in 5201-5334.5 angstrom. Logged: 1.11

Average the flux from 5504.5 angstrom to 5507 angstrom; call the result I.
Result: 14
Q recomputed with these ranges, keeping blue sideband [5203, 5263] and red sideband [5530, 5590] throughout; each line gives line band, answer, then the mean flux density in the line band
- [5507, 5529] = 0.00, 15.5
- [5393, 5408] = 0.14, 13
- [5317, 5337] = -0.05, 15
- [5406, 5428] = 0.02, 14.6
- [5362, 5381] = 0.01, 14.4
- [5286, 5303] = -0.12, 15.8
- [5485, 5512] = -0.02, 15.6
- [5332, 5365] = -0.04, 15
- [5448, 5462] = 0.05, 14.4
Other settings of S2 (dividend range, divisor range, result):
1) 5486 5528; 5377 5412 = 1.13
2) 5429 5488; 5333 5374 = 1.03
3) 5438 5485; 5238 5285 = 1.14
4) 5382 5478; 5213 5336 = 1.05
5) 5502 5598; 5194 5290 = 1.16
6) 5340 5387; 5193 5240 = 1.12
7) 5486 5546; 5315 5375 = 1.05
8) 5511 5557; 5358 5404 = 1.10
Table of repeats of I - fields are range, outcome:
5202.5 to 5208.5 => 14.8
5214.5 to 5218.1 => 14.2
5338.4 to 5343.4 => 12.9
